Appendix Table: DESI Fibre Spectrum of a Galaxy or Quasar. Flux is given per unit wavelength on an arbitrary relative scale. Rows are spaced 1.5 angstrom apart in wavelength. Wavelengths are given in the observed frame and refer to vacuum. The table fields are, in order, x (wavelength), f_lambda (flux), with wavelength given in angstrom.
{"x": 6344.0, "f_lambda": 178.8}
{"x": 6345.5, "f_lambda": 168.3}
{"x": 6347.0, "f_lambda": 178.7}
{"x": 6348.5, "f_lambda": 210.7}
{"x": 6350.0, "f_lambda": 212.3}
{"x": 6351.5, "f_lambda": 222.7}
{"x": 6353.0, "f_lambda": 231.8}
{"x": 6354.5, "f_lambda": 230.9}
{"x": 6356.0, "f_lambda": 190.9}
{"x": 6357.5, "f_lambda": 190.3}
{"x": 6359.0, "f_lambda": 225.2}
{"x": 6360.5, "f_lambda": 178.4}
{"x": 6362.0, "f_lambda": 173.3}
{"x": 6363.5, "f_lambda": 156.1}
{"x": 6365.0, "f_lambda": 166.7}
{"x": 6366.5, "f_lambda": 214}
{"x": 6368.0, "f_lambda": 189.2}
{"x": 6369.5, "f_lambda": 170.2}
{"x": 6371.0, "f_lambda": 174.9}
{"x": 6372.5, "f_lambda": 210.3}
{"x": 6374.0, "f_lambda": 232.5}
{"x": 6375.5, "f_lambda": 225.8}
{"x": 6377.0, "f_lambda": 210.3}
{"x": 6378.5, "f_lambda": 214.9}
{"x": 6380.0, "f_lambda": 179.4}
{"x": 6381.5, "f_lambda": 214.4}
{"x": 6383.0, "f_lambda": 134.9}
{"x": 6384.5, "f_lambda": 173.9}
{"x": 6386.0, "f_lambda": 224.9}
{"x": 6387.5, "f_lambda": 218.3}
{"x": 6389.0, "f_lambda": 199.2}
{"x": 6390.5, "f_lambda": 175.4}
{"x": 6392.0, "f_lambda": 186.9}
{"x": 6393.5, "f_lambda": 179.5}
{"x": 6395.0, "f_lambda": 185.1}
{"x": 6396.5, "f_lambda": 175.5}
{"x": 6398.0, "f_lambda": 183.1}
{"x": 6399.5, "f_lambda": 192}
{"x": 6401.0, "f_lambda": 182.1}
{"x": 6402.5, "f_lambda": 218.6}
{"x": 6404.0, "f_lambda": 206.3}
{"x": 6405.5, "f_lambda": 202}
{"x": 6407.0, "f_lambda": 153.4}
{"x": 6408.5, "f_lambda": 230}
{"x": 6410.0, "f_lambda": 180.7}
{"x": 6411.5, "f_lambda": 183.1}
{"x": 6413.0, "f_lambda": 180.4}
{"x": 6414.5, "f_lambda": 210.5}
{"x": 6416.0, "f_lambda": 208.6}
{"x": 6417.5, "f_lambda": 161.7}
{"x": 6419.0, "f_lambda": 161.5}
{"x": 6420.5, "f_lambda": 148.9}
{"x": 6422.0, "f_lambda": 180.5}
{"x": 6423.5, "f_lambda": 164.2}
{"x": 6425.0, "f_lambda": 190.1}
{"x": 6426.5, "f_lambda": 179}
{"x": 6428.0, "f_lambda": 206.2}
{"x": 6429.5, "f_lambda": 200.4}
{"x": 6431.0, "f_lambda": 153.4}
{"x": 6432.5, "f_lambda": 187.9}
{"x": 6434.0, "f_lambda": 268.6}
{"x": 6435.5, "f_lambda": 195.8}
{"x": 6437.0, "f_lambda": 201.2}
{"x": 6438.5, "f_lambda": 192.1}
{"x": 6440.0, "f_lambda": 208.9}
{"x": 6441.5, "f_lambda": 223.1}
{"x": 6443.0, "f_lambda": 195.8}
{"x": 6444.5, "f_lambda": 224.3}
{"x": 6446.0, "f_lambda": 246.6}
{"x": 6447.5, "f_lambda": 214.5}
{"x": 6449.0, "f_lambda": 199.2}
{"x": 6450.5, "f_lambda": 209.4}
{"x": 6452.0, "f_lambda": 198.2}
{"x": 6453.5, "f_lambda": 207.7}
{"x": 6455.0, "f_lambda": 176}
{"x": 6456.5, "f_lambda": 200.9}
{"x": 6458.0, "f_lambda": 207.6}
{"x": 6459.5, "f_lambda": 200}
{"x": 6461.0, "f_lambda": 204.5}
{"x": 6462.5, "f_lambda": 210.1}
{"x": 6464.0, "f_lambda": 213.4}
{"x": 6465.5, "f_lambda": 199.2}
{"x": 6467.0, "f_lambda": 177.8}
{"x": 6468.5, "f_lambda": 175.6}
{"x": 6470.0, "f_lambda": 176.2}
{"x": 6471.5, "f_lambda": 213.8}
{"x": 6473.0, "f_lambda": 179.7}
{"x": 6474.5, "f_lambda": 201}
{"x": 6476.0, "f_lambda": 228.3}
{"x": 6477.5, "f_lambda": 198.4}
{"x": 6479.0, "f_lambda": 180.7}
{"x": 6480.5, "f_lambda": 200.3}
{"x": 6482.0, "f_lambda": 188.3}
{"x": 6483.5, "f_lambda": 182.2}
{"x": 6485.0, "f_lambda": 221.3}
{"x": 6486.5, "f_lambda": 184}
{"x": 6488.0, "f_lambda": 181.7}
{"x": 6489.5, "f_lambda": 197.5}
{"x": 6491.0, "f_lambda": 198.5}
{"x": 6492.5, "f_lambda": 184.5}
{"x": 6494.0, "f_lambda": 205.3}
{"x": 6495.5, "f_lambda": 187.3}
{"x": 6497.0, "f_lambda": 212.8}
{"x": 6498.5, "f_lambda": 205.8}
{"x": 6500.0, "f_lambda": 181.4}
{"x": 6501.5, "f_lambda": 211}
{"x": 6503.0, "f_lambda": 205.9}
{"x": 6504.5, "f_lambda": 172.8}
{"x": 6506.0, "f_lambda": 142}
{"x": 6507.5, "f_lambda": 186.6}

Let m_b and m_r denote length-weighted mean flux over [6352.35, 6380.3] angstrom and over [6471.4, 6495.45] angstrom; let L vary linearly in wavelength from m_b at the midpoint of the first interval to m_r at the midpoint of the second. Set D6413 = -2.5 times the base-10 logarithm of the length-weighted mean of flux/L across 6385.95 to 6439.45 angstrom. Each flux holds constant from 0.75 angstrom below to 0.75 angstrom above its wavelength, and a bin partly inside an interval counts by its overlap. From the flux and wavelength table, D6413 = 0.04 mag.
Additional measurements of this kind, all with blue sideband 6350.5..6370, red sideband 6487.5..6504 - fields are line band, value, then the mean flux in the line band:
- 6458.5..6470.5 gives 0.009 mag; 195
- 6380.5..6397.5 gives 0.047 mag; 188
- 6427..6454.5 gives -0.055 mag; 207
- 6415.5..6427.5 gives 0.131 mag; 174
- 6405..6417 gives 0.021 mag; 193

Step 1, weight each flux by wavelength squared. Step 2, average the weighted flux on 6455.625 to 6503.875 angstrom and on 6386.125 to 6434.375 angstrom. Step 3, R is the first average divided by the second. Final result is 1.07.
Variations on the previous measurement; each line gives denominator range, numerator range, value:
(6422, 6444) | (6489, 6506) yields 1.00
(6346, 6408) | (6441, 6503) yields 1.06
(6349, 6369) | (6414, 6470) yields 1.02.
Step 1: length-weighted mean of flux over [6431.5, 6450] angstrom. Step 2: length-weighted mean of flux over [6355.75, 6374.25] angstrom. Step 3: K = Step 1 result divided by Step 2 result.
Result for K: 1.1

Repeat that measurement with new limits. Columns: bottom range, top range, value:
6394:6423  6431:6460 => 1.11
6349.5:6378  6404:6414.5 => 0.95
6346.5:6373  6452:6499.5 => 1.00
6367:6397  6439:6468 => 1.06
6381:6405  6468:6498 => 1.02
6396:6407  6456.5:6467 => 1.06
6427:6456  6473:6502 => 0.96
